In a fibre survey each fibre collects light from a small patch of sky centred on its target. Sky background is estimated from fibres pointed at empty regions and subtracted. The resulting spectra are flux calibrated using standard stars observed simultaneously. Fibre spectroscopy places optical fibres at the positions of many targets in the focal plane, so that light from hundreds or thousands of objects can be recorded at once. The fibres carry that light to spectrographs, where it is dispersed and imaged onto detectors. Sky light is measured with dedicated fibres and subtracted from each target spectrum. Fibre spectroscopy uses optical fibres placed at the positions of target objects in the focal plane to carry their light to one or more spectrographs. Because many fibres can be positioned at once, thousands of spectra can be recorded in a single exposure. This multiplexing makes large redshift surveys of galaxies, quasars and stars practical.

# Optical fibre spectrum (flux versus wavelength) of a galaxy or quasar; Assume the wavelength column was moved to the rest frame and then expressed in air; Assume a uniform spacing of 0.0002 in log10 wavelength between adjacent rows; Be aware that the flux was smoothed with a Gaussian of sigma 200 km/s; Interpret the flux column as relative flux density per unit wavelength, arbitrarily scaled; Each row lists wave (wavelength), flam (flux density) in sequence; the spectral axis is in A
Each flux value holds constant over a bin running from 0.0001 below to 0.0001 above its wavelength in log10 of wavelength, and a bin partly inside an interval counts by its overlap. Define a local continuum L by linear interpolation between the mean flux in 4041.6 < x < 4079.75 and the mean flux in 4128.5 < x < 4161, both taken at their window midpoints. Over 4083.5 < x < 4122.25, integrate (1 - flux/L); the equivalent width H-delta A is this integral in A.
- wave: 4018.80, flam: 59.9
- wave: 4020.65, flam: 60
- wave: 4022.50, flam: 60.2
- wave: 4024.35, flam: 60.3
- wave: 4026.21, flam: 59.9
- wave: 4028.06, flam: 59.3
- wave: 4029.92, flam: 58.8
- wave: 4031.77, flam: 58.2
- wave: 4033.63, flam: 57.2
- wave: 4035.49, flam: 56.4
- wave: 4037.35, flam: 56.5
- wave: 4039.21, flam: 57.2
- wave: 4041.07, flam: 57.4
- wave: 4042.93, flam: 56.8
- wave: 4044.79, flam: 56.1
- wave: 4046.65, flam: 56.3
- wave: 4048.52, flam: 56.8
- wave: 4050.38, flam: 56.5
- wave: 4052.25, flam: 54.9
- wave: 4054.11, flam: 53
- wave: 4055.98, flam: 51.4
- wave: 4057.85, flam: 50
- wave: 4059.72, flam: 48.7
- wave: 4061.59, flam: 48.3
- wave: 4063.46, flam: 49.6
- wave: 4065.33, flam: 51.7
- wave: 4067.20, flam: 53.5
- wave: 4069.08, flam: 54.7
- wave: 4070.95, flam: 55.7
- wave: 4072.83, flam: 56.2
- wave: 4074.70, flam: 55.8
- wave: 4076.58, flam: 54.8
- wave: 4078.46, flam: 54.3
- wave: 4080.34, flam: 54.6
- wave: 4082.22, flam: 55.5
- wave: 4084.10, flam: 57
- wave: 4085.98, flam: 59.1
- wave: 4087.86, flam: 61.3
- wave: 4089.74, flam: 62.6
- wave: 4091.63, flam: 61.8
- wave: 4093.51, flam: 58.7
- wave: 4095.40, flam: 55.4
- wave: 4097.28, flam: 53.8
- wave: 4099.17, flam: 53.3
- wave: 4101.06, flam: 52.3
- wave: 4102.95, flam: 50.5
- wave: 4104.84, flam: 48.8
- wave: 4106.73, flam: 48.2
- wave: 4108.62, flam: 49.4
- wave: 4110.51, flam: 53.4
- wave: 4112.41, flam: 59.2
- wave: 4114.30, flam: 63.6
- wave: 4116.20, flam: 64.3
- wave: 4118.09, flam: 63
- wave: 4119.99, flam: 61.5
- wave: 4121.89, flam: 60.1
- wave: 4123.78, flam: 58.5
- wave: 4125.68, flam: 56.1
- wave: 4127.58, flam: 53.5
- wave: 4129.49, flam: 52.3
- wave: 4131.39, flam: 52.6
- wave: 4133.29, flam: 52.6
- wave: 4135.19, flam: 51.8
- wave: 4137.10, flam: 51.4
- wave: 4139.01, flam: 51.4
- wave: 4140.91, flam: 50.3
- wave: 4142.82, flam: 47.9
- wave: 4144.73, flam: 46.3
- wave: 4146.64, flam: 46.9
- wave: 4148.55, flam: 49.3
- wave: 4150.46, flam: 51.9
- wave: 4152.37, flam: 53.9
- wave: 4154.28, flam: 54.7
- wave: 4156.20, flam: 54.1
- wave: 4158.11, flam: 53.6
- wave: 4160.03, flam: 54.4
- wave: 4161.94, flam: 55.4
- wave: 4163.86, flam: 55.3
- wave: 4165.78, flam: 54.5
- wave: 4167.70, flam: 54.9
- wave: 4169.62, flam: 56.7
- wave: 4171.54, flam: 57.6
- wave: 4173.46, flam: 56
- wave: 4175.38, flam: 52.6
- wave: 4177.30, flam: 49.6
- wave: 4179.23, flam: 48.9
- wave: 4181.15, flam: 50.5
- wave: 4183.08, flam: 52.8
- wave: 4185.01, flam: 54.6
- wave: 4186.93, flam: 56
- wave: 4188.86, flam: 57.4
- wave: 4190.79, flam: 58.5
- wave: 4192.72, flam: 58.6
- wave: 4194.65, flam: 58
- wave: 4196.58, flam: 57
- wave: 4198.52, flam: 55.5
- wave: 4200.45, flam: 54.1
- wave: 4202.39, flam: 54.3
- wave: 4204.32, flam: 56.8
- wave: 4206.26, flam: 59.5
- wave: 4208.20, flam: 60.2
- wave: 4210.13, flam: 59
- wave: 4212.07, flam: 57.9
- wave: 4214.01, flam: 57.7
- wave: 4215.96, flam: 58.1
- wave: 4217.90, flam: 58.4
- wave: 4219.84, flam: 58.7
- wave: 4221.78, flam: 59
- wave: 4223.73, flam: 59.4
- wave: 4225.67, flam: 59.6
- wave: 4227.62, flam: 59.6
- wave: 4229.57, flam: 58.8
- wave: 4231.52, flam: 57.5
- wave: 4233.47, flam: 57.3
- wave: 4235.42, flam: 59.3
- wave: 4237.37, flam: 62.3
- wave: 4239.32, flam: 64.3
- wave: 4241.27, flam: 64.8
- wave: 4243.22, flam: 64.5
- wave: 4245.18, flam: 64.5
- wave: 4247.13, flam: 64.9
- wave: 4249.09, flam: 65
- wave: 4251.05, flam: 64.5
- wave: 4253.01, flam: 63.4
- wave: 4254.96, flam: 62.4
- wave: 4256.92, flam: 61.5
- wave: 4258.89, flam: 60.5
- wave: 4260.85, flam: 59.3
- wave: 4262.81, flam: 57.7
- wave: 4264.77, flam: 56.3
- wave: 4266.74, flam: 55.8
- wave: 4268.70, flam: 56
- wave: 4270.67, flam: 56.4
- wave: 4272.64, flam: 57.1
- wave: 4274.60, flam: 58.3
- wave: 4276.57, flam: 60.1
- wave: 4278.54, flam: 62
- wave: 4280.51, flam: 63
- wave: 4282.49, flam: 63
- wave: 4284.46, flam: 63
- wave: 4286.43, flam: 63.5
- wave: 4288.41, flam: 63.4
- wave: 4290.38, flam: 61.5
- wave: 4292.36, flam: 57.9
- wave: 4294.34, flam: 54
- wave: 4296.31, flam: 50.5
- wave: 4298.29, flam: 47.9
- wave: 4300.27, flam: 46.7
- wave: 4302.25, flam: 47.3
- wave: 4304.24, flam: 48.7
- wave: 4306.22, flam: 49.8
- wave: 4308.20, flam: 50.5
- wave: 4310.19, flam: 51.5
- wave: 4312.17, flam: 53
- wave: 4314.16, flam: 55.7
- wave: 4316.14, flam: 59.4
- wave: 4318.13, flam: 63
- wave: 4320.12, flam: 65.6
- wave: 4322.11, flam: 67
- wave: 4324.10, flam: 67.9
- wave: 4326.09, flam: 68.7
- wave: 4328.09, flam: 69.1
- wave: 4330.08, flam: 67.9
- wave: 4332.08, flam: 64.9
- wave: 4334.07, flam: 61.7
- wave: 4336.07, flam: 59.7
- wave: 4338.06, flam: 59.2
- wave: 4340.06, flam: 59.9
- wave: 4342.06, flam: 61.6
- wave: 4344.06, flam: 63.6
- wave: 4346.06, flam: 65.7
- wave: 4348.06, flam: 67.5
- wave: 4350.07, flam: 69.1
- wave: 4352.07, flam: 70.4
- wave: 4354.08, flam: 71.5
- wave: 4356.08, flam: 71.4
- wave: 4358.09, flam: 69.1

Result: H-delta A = -3.2 A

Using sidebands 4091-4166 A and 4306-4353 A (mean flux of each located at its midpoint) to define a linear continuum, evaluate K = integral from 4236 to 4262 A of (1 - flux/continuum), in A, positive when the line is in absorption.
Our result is -1.8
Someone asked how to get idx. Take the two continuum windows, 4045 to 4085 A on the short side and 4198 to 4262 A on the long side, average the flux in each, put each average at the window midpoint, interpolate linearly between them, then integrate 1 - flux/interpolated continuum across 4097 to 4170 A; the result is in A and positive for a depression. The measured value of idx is 3.3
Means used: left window 53.8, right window 60.1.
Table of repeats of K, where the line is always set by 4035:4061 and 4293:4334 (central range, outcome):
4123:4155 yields 2.25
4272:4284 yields -0.75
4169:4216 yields 0.35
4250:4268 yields -0.98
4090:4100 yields -0.33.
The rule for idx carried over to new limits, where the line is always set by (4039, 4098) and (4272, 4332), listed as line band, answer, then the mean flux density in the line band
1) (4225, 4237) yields -0.2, 58.8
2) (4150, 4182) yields 1.6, 53.8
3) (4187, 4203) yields 0.1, 56.7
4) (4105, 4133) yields -0.2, 56.5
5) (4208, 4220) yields -0.2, 58.5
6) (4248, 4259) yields -1.0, 63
